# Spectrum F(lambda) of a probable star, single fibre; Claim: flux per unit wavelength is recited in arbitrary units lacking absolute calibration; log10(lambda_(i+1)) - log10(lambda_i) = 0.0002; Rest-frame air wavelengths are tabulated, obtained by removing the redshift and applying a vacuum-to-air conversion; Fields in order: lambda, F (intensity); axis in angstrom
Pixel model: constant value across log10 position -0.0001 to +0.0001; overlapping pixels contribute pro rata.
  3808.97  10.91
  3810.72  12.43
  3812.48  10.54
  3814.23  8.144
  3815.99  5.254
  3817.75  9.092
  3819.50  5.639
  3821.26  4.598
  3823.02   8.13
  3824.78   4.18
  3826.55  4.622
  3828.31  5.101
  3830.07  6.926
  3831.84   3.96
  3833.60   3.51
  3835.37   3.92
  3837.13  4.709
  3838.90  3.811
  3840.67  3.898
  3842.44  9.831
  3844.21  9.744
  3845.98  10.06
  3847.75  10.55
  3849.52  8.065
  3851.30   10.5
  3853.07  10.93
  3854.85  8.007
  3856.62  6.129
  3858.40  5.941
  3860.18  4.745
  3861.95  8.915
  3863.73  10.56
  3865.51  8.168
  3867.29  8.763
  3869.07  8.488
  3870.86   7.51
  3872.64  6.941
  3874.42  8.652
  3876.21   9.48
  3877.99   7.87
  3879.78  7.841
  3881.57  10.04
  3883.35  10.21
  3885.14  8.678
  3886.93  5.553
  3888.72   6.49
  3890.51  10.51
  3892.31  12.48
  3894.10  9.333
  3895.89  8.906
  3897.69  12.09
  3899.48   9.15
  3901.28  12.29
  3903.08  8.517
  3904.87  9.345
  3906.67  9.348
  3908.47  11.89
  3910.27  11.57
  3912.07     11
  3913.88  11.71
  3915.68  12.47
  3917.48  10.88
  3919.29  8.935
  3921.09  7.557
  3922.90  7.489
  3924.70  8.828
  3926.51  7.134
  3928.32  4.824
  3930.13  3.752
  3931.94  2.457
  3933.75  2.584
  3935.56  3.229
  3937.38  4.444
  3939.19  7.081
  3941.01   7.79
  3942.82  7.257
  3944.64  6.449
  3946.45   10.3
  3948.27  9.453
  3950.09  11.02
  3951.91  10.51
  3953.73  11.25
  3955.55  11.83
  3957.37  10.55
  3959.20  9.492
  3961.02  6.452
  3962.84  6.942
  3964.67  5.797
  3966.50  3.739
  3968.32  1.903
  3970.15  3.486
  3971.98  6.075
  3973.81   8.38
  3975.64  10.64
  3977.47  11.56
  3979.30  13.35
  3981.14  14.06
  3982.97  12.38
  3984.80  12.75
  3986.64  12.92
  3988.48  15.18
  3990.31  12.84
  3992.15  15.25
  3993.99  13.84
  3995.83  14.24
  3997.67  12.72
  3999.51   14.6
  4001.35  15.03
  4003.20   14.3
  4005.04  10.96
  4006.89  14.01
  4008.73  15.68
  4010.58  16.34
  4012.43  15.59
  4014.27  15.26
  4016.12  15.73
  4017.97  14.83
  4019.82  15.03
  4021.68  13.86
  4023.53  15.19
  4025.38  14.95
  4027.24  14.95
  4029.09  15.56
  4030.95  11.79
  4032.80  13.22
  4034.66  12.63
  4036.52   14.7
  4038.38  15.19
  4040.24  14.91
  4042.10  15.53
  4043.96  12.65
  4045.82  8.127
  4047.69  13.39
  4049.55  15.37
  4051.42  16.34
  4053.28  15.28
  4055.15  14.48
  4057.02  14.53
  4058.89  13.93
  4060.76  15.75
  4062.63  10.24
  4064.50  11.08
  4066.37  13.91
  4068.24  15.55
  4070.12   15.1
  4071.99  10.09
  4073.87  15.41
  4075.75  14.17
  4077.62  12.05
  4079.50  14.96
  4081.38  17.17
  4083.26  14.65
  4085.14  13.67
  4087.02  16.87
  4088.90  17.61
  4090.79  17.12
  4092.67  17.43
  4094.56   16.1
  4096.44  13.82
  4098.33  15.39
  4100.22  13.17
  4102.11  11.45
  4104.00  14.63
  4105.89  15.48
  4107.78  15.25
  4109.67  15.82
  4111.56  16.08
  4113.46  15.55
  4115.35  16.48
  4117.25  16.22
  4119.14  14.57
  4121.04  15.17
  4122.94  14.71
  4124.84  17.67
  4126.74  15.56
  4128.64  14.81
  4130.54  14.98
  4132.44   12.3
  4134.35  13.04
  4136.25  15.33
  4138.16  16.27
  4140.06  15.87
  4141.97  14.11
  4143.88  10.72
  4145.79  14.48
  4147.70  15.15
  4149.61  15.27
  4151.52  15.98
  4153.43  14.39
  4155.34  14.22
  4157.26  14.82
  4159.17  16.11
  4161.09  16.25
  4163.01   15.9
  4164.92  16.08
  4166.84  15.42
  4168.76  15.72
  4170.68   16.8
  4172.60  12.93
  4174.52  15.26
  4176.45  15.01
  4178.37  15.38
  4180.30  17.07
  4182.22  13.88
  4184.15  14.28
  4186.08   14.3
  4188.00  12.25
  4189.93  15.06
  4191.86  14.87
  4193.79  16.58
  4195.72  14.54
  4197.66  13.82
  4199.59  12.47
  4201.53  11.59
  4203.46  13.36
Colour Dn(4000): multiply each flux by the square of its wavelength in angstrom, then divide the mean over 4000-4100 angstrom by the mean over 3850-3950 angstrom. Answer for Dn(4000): 1.86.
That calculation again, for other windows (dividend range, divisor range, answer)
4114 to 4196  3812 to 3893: 2.32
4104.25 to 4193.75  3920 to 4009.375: 1.74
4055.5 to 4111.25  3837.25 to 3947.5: 1.94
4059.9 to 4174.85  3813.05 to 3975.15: 2.13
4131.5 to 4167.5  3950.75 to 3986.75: 1.77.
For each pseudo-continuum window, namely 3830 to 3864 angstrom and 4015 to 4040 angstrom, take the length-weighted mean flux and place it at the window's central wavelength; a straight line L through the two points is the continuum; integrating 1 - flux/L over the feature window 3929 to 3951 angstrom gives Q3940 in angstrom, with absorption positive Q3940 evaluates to 9.4 angstrom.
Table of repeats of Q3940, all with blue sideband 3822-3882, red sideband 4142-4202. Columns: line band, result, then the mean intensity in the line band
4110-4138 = -3.3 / 15.2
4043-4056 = -1.9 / 13.7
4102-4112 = -1.3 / 15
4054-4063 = -1.4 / 14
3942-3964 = 0.9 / 9.26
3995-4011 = -4.9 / 14.1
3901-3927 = -3.4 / 9.92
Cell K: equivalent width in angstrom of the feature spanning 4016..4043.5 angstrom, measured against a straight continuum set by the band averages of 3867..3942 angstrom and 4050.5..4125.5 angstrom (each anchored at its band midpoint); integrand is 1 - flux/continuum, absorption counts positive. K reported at -3.56 angstrom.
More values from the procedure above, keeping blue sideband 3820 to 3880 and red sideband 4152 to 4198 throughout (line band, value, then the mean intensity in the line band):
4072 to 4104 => -4.8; 14.9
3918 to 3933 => 4.2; 6.45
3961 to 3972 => 5.8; 4.69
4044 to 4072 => -3.2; 13.6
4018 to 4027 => -2.7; 14.8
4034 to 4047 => -1.8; 13.4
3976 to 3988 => -2.8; 12.8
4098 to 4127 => -3.5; 15.2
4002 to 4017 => -5.0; 14.7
